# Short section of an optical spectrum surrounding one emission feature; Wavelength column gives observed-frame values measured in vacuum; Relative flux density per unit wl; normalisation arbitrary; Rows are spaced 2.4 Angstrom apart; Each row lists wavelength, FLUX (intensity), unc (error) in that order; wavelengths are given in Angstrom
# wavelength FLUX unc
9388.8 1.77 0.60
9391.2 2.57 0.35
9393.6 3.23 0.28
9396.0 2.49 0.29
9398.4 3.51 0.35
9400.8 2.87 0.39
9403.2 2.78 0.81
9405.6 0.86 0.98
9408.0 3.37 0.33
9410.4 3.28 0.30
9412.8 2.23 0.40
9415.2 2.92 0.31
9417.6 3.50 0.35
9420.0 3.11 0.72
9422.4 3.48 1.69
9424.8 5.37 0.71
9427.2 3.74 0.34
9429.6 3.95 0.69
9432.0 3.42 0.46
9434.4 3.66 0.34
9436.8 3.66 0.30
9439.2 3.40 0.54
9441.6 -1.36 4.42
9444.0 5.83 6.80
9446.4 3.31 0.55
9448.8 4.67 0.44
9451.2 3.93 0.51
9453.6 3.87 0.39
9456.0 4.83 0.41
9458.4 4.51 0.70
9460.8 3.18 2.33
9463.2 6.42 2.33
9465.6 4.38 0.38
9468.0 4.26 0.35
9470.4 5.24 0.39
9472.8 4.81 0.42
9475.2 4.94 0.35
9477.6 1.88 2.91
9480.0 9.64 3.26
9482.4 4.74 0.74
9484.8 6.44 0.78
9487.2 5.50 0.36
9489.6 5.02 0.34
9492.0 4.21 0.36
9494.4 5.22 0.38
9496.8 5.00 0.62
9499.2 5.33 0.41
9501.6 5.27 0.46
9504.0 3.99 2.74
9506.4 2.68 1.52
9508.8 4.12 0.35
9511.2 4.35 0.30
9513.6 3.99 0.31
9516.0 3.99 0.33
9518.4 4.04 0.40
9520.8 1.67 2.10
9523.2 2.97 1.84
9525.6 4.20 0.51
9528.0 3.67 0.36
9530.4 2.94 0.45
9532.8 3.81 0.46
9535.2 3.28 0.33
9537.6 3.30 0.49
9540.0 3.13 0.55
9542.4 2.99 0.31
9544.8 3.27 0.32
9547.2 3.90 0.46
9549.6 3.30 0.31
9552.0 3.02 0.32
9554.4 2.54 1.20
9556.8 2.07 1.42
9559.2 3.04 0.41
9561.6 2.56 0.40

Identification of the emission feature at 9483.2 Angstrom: Mg II 2798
